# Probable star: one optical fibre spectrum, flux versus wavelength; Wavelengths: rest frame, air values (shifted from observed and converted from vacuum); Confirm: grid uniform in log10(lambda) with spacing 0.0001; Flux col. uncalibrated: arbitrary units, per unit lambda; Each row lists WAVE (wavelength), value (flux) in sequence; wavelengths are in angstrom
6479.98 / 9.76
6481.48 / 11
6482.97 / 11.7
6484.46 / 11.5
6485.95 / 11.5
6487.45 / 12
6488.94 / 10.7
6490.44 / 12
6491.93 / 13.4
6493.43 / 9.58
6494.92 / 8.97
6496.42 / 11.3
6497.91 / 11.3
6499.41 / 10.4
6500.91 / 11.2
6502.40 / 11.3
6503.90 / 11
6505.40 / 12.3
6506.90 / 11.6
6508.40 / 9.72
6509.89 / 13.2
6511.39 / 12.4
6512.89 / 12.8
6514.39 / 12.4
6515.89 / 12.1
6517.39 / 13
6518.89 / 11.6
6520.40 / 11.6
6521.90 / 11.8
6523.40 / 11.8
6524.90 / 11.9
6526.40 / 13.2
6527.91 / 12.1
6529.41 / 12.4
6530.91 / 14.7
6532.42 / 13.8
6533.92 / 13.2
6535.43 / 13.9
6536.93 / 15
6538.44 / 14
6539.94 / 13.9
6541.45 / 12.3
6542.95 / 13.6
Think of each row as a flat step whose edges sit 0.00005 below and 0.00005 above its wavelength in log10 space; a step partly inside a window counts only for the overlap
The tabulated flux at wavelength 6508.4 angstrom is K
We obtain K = 9.72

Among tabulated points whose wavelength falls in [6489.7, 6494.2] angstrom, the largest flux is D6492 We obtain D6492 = 13.4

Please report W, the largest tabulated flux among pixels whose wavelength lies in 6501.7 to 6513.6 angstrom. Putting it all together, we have 13.2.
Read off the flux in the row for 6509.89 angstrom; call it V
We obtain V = 13.2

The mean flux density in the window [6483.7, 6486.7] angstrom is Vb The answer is 11.5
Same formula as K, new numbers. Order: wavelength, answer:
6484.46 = 11.5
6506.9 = 11.6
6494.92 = 8.97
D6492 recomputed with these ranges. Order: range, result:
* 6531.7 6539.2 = 15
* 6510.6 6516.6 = 12.8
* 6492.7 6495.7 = 9.58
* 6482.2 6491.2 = 12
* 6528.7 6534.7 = 14.7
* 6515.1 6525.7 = 13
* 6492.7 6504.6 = 11.3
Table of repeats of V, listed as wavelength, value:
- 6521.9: 11.8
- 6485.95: 11.5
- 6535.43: 13.9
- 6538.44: 14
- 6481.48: 11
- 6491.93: 13.4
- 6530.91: 14.7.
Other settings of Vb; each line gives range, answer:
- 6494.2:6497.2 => 10.2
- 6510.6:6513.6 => 12.6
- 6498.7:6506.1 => 11.2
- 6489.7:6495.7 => 11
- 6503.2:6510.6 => 11.6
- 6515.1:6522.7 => 12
